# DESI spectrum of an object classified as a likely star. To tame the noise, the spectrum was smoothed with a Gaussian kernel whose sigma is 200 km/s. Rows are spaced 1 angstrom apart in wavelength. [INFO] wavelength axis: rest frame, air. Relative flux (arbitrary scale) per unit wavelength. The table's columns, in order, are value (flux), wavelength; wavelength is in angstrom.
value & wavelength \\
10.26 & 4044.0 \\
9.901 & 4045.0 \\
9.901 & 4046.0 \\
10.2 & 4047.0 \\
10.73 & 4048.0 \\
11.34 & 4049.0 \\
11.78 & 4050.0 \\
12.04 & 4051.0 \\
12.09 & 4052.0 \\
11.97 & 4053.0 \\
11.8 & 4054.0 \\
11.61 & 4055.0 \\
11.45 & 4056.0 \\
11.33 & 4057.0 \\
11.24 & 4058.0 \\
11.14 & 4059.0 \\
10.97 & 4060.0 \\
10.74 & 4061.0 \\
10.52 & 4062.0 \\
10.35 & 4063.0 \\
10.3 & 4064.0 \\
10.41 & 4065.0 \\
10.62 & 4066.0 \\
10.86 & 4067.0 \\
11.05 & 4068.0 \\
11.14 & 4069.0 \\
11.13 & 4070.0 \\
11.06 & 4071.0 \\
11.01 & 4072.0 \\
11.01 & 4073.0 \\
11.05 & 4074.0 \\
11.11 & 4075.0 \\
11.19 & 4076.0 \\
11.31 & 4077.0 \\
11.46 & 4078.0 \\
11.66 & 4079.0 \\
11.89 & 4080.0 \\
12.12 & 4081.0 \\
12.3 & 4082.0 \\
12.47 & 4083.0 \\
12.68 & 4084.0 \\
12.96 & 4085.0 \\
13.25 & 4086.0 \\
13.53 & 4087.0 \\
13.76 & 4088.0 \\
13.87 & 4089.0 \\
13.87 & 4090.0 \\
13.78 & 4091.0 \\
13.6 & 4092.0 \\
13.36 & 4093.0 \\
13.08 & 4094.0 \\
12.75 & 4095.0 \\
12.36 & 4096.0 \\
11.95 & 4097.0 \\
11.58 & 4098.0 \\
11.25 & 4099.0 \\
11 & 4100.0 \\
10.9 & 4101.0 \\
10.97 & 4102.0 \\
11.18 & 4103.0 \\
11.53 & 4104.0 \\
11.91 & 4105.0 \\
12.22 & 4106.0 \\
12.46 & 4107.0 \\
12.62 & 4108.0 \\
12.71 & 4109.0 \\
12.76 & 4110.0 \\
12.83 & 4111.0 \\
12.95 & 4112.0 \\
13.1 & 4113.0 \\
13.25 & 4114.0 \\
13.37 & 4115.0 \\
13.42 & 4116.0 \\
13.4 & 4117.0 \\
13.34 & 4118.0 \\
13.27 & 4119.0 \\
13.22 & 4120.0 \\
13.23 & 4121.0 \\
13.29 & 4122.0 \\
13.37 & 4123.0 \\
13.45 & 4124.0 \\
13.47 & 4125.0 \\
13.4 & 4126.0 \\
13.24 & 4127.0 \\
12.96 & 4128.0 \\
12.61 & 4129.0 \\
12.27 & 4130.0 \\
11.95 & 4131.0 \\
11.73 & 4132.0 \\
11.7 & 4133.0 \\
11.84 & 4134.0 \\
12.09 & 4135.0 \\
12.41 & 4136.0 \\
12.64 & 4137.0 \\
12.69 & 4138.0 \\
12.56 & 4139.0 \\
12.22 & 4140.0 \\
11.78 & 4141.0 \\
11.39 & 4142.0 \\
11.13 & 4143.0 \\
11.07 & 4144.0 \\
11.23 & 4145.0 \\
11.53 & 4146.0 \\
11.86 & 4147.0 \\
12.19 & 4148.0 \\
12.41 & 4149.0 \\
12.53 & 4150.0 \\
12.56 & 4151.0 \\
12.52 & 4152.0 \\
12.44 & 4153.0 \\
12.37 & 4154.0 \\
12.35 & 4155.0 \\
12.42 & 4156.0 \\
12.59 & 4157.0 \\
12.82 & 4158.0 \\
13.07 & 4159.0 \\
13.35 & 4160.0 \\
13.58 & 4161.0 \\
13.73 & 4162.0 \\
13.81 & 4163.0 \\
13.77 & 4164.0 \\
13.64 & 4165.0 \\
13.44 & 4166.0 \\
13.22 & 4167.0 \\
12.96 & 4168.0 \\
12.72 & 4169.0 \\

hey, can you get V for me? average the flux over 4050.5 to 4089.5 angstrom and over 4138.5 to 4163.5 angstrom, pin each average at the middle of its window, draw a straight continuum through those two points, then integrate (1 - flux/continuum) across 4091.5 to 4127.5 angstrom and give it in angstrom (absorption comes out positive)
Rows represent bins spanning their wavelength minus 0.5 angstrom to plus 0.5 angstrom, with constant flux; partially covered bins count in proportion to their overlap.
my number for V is -2.0 angstrom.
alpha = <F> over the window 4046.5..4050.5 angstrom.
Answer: 11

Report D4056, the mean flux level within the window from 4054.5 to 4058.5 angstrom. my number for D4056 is 11.4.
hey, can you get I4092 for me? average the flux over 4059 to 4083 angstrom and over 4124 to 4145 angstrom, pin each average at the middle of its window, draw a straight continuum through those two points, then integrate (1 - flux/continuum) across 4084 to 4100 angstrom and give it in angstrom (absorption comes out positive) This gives -1.98 angstrom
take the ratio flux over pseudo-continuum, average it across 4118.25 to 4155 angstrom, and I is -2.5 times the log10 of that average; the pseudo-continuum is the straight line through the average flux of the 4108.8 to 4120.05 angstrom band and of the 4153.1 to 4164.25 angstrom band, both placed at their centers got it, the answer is 0.06 mag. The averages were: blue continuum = 13.1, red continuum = 13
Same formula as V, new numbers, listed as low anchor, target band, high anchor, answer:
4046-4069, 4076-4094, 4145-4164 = -1.93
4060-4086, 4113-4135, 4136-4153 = -2.03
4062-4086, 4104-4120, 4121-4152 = -1.22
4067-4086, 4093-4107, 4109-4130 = 0.70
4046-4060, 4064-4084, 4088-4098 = 1.60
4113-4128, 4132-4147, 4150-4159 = 1.18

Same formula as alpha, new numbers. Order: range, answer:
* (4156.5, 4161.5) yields 13.1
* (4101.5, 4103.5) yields 11.1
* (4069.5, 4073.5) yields 11.1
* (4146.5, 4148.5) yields 12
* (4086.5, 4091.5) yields 13.8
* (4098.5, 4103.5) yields 11.1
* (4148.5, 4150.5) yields 12.5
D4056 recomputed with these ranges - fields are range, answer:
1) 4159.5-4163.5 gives 13.6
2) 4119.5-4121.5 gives 13.2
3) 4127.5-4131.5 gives 12.4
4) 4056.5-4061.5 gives 11.1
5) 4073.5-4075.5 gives 11.1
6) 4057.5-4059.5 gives 11.2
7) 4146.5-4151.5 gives 12.3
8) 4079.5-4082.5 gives 12.1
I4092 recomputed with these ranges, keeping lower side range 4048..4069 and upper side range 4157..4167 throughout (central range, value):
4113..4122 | -0.6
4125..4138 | 0.3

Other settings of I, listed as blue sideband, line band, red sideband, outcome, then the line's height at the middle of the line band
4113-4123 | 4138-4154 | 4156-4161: 0.09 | 13.1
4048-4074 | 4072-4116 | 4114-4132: -0.01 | 12.2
